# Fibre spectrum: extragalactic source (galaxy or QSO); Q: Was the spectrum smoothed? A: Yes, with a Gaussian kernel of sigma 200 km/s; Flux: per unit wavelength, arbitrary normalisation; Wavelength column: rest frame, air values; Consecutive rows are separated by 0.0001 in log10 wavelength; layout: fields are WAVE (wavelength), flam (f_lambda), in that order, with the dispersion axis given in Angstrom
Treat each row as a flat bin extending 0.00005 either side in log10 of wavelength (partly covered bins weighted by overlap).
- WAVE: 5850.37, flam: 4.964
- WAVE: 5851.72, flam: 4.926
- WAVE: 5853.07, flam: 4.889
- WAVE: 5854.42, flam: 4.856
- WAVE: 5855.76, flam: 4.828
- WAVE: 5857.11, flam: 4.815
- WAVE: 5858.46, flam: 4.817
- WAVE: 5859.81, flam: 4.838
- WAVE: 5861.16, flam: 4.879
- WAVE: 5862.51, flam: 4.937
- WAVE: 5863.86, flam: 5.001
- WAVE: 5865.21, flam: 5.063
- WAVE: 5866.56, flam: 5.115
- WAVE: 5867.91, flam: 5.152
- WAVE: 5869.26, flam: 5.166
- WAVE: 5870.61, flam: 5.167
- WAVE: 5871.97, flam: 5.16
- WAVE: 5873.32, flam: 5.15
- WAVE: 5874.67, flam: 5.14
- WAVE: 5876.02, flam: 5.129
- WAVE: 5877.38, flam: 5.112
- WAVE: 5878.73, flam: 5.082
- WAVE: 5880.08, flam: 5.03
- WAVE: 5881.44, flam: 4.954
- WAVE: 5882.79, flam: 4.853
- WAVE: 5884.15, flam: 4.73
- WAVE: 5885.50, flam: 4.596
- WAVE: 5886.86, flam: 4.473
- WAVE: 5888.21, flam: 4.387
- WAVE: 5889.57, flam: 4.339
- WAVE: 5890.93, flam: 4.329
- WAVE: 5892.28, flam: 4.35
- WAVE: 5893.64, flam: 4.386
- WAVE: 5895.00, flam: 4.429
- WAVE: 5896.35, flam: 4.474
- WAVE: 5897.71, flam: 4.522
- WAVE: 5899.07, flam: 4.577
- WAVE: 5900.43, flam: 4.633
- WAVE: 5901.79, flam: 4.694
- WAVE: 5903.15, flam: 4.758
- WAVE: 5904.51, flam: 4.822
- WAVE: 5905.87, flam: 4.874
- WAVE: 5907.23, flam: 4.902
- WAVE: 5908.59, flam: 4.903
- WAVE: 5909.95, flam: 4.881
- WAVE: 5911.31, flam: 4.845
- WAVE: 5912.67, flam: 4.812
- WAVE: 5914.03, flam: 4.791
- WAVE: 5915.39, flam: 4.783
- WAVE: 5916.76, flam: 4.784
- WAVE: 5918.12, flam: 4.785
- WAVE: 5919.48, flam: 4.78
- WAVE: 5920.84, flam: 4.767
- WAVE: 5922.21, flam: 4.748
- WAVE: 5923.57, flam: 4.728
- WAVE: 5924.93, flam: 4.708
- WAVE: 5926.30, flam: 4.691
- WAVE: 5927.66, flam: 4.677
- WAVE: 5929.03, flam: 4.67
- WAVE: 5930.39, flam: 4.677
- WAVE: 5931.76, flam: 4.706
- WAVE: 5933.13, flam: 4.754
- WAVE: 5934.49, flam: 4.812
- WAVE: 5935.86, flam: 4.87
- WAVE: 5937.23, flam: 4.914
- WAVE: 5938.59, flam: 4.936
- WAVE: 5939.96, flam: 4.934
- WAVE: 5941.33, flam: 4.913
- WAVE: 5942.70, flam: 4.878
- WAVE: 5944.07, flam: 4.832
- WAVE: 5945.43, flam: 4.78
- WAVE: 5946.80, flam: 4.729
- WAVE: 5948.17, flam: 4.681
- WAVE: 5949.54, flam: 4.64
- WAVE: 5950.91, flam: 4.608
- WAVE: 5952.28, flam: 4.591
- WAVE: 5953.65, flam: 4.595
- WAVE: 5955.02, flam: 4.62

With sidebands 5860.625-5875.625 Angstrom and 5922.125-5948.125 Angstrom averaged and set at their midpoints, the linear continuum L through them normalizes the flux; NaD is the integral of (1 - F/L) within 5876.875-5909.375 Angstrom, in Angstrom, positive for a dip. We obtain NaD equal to 2.0 Angstrom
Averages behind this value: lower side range 5.09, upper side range 4.79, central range 4.67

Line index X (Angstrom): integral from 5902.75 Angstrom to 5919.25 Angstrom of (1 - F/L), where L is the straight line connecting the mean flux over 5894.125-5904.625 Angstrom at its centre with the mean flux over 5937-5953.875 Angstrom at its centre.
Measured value -0.66 Angstrom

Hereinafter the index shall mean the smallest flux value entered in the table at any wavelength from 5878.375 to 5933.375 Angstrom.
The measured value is 4.329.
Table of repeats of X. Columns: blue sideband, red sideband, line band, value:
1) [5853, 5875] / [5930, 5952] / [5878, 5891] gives 0.65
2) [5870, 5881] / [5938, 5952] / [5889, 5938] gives 2.30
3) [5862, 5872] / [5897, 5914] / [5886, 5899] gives 1.22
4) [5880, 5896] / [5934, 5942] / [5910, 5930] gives 0.06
